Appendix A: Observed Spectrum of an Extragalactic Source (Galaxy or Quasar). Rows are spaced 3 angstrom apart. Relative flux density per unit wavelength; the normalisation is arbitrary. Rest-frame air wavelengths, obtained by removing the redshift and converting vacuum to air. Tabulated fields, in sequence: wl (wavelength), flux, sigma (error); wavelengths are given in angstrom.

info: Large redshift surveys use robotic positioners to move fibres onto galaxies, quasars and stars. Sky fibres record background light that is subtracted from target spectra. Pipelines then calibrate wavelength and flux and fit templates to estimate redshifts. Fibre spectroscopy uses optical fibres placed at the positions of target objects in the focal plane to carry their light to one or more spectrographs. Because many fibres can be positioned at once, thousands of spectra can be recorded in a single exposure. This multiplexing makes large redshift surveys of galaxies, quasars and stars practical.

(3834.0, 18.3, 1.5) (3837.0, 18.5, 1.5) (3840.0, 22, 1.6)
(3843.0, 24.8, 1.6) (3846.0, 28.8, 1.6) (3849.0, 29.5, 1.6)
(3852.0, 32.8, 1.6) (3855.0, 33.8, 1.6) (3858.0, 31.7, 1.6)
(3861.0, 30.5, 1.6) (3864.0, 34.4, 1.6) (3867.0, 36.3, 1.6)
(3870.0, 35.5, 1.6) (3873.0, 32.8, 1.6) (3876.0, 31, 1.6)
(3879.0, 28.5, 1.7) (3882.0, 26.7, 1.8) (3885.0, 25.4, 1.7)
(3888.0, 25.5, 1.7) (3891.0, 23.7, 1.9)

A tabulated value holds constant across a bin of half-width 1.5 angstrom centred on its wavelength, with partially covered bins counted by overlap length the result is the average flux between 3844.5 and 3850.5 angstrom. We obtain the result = 29.2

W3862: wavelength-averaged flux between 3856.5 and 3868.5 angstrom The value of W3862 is 33.2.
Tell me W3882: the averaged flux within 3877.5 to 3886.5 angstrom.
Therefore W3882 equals 26.9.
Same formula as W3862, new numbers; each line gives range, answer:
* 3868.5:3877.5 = 33.1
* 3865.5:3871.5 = 35.9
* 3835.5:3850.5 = 24.7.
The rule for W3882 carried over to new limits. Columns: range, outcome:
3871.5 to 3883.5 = 29.8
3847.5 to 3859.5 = 31.9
